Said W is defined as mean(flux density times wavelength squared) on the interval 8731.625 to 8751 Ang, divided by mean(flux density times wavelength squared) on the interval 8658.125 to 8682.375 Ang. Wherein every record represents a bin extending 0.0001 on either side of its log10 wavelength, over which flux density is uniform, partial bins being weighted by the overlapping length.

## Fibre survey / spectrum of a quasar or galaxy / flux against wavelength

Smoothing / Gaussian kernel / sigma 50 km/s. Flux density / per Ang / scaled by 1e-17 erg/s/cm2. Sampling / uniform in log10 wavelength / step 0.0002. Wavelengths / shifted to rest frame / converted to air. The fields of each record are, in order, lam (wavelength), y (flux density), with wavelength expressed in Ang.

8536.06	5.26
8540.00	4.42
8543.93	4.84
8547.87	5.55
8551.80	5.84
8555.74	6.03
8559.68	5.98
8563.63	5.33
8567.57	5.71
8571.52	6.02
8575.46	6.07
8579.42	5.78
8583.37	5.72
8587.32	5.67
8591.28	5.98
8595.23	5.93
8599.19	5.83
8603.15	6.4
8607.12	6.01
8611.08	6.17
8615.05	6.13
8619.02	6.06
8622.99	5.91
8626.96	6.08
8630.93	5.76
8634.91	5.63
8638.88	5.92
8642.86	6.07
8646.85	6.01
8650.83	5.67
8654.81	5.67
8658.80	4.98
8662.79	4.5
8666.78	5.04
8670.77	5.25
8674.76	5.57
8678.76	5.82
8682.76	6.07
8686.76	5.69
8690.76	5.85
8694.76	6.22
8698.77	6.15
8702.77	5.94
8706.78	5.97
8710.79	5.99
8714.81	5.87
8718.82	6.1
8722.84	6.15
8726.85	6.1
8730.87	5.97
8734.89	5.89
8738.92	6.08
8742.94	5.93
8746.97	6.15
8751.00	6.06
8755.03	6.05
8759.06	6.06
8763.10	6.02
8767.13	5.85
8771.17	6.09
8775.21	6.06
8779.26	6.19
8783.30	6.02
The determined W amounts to 1.2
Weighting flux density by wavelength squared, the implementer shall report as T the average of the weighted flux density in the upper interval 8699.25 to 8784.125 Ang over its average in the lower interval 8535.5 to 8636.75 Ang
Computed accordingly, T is 1.1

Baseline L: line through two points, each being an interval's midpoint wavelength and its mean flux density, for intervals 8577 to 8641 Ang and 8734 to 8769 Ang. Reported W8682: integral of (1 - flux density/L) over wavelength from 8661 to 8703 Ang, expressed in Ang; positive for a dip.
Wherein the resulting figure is 2.4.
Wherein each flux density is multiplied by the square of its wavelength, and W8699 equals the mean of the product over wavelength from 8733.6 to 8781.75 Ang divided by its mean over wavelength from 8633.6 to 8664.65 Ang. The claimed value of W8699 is 1.11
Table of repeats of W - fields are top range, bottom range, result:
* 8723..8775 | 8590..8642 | 1.04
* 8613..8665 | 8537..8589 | 1.04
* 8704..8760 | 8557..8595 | 1.07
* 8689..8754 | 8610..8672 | 1.08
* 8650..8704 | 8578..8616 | 0.96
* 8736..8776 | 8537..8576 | 1.14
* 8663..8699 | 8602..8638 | 0.96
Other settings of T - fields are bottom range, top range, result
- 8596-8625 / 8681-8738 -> 1.01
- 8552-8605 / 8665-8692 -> 0.98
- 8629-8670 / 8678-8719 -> 1.09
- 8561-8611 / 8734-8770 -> 1.06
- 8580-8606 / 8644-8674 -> 0.92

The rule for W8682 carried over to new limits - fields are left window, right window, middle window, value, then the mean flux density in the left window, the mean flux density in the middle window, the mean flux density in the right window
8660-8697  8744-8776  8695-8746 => -2.0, 5.55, 6.02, 6.04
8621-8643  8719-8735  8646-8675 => 3.1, 5.88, 5.3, 6.05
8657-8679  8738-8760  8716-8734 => -0.9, 5.15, 6.06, 6.05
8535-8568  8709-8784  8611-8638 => -1.4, 5.43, 5.95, 6.03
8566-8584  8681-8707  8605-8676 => 2.9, 5.87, 5.69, 5.99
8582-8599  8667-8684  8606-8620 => -0.8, 5.83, 6.1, 5.59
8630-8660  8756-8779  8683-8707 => -0.5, 5.73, 5.98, 6.03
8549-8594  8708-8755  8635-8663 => 1.4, 5.83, 5.62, 6.03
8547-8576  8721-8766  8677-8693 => 0.3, 5.82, 5.86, 6.04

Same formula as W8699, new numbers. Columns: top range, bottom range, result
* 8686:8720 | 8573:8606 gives 1.04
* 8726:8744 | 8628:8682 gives 1.10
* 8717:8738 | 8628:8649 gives 1.05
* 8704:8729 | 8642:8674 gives 1.14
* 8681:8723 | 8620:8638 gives 1.04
